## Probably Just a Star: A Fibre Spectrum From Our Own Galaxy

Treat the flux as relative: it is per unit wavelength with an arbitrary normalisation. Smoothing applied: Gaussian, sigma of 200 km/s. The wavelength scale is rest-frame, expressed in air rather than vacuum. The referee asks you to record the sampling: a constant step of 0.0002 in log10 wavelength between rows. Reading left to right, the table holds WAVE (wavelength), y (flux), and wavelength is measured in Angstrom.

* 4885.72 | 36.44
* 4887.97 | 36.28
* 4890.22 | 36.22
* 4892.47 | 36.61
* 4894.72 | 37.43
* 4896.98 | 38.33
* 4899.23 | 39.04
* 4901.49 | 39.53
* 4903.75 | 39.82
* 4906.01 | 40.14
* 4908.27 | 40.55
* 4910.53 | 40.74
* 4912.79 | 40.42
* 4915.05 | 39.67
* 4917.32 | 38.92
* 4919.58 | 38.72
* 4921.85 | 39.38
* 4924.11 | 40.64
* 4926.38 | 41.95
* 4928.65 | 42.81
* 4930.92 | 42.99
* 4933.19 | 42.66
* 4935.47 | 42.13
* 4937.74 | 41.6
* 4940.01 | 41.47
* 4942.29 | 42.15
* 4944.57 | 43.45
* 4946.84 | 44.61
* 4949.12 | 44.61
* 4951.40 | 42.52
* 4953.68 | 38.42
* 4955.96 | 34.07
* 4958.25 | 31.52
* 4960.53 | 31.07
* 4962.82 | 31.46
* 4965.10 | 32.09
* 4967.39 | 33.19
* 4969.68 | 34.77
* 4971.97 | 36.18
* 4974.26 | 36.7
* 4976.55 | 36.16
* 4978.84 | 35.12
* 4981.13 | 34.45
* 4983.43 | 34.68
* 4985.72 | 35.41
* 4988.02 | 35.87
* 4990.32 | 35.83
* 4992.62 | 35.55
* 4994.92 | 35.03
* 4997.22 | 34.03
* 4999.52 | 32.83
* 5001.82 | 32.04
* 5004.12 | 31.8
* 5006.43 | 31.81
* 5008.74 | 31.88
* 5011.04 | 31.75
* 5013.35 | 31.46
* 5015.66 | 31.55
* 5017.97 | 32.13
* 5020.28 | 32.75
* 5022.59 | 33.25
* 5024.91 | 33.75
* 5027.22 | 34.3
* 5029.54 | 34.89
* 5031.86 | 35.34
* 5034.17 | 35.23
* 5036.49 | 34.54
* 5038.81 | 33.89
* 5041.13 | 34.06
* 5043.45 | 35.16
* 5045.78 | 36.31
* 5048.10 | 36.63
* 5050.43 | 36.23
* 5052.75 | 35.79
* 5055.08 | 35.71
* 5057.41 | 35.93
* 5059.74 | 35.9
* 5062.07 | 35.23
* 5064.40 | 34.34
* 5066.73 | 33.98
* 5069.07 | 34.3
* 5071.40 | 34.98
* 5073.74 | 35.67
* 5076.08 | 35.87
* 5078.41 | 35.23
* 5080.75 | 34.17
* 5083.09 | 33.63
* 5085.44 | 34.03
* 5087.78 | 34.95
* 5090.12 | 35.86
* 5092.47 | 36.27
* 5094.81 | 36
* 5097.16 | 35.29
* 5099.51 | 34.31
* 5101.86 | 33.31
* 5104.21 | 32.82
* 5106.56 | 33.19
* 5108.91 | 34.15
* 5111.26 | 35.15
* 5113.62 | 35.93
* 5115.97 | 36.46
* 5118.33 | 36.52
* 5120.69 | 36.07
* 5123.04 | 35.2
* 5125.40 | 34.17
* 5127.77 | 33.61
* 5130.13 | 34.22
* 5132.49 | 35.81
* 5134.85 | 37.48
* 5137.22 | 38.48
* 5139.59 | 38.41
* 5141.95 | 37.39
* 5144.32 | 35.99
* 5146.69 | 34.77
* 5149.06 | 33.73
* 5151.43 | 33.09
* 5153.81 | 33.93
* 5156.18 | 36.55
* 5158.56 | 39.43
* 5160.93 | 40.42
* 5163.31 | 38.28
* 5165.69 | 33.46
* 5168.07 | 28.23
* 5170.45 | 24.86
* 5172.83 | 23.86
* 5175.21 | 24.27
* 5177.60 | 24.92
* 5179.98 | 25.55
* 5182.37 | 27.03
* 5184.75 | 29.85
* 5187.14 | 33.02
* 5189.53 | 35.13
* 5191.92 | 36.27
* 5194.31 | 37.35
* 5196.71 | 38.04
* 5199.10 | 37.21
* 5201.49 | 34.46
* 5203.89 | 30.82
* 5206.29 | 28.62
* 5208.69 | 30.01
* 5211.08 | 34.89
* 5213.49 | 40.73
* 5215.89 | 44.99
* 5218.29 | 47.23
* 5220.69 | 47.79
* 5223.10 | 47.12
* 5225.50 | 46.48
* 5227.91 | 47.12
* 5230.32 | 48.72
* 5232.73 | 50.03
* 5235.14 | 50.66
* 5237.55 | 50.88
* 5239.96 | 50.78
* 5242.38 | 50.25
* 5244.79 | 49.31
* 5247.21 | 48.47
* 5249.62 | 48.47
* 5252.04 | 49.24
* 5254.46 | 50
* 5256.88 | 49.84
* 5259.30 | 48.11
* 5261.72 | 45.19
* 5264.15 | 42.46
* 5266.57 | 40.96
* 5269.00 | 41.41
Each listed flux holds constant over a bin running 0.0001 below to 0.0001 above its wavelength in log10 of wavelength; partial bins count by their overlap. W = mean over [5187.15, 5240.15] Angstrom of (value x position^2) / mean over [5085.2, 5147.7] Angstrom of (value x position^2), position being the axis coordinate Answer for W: 1.21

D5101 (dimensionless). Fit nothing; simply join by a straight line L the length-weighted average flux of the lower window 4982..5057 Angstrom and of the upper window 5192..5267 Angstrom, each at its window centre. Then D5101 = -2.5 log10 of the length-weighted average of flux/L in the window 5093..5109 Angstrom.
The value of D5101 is 0.11 mag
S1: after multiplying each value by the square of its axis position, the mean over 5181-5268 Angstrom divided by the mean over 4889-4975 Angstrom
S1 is 1.23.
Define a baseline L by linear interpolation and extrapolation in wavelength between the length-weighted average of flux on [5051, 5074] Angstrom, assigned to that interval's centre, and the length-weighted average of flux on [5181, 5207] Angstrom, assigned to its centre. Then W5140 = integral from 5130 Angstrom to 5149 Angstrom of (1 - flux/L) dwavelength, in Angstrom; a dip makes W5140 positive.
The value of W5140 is -1.30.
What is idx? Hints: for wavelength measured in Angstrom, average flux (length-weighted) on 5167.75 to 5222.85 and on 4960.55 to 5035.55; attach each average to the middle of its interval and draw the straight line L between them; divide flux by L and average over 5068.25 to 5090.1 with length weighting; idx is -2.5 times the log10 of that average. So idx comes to -0.03 mag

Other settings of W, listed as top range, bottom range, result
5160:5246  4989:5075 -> 1.19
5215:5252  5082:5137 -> 1.46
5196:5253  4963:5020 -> 1.42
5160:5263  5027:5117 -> 1.20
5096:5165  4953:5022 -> 1.12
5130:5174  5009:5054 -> 1.06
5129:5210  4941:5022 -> 1.02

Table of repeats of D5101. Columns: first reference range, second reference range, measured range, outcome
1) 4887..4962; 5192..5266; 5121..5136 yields 0.209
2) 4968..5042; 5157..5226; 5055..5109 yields -0.015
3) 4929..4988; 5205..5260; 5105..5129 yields 0.212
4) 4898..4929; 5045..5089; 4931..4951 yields -0.096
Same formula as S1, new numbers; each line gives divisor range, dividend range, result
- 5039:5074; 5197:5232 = 1.22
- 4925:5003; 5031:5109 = 0.98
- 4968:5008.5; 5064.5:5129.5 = 1.05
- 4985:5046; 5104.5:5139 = 1.10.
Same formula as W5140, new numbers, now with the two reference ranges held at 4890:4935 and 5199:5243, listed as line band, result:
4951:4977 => 3.8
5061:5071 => 1.7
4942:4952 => -0.8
